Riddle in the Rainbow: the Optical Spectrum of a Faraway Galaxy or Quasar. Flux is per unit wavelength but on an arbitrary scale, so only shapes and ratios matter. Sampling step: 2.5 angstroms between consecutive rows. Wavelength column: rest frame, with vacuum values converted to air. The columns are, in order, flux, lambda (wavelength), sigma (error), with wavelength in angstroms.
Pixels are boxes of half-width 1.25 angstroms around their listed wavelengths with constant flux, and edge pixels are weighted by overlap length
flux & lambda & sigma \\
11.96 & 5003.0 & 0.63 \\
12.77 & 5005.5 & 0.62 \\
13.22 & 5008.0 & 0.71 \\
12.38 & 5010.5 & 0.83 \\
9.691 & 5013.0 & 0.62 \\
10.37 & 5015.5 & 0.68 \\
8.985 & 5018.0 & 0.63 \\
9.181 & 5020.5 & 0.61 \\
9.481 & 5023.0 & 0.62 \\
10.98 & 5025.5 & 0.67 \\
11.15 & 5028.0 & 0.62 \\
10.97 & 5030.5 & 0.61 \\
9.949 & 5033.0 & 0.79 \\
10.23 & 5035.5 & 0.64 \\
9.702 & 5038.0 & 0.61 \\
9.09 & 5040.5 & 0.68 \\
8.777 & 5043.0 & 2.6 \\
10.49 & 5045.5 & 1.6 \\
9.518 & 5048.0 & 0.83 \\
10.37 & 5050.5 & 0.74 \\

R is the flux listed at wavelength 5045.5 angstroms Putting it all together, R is 10.49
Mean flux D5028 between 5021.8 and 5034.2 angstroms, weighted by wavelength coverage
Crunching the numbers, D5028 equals 10.5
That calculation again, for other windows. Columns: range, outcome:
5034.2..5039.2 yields 9.97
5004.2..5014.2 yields 12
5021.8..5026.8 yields 10.2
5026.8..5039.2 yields 10.4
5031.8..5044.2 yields 9.55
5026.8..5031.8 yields 11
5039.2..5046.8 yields 9.45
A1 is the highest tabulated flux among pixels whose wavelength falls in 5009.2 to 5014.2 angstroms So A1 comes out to 12.38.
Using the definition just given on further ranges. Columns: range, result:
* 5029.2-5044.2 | 10.97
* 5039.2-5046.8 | 10.49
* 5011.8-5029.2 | 11.15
